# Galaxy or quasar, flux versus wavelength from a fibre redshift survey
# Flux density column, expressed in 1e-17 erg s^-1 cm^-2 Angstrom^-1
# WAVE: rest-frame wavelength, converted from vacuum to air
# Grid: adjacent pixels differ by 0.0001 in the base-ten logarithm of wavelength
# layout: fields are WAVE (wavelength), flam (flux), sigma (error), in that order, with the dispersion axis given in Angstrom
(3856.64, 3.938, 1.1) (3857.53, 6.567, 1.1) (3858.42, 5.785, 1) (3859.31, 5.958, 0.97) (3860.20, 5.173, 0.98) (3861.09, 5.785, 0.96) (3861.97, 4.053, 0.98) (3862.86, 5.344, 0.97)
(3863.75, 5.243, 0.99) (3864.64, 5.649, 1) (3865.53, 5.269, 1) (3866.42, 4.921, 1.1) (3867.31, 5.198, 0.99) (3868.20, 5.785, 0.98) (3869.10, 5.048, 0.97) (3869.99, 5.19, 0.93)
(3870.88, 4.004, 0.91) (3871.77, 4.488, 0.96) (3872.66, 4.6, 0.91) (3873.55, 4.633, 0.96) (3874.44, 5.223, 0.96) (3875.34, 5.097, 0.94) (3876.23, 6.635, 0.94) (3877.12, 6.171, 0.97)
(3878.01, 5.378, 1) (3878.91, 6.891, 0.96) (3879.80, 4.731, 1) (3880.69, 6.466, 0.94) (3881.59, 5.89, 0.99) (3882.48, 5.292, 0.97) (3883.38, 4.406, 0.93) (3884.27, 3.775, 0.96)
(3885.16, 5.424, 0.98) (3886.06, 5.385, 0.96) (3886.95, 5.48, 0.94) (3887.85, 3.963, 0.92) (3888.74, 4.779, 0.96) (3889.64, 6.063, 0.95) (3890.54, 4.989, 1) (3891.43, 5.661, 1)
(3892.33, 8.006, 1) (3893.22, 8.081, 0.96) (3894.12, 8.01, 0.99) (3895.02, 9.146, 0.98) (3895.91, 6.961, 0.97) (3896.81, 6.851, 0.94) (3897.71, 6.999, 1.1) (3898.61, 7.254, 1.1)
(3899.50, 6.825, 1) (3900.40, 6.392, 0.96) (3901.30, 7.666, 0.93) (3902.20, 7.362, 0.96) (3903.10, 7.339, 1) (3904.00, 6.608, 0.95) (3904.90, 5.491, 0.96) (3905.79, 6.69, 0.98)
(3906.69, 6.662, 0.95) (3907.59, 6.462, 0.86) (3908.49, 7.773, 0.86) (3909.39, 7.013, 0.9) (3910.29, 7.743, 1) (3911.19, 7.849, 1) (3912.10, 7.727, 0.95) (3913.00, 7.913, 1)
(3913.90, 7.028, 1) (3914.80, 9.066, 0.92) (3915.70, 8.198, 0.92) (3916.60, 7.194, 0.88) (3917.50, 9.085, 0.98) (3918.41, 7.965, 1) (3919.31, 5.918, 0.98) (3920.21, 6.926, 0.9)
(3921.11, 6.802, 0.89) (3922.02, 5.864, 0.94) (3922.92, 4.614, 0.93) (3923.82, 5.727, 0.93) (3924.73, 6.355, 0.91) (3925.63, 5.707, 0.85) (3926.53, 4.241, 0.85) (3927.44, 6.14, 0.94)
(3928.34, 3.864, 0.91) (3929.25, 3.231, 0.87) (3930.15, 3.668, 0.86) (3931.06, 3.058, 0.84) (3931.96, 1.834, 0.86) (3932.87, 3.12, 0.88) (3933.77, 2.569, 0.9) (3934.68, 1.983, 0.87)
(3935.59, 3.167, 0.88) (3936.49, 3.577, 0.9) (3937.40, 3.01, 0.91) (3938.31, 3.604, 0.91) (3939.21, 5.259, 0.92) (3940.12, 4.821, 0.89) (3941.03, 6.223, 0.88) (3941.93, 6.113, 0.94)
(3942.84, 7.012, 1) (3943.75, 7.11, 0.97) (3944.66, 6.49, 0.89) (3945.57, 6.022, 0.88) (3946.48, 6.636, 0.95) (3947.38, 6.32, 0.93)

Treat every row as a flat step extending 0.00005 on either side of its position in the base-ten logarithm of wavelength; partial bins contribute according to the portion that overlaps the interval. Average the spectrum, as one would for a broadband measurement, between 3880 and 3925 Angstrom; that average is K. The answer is 6.65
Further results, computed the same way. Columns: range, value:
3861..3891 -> 5.21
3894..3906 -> 7.1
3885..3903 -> 6.6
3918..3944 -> 4.79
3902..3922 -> 7.28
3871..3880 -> 5.35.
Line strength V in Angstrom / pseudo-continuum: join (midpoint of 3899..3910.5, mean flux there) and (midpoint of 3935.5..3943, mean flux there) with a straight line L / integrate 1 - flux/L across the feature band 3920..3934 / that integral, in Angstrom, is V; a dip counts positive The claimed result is 2.5 Angstrom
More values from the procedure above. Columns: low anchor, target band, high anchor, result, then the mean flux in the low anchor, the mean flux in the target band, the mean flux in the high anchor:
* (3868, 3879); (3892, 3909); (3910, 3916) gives -0.33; 5.25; 7.18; 7.93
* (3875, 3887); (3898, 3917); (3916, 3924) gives -2.69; 5.51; 7.25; 6.74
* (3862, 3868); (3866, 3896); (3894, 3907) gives 2.15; 5.21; 5.63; 7.07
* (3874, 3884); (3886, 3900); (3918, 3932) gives -2.74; 5.62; 6.56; 5.21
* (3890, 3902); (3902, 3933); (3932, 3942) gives -4.68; 7.14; 6.26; 3.78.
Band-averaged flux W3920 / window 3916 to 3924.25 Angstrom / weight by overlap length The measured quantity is 6.71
